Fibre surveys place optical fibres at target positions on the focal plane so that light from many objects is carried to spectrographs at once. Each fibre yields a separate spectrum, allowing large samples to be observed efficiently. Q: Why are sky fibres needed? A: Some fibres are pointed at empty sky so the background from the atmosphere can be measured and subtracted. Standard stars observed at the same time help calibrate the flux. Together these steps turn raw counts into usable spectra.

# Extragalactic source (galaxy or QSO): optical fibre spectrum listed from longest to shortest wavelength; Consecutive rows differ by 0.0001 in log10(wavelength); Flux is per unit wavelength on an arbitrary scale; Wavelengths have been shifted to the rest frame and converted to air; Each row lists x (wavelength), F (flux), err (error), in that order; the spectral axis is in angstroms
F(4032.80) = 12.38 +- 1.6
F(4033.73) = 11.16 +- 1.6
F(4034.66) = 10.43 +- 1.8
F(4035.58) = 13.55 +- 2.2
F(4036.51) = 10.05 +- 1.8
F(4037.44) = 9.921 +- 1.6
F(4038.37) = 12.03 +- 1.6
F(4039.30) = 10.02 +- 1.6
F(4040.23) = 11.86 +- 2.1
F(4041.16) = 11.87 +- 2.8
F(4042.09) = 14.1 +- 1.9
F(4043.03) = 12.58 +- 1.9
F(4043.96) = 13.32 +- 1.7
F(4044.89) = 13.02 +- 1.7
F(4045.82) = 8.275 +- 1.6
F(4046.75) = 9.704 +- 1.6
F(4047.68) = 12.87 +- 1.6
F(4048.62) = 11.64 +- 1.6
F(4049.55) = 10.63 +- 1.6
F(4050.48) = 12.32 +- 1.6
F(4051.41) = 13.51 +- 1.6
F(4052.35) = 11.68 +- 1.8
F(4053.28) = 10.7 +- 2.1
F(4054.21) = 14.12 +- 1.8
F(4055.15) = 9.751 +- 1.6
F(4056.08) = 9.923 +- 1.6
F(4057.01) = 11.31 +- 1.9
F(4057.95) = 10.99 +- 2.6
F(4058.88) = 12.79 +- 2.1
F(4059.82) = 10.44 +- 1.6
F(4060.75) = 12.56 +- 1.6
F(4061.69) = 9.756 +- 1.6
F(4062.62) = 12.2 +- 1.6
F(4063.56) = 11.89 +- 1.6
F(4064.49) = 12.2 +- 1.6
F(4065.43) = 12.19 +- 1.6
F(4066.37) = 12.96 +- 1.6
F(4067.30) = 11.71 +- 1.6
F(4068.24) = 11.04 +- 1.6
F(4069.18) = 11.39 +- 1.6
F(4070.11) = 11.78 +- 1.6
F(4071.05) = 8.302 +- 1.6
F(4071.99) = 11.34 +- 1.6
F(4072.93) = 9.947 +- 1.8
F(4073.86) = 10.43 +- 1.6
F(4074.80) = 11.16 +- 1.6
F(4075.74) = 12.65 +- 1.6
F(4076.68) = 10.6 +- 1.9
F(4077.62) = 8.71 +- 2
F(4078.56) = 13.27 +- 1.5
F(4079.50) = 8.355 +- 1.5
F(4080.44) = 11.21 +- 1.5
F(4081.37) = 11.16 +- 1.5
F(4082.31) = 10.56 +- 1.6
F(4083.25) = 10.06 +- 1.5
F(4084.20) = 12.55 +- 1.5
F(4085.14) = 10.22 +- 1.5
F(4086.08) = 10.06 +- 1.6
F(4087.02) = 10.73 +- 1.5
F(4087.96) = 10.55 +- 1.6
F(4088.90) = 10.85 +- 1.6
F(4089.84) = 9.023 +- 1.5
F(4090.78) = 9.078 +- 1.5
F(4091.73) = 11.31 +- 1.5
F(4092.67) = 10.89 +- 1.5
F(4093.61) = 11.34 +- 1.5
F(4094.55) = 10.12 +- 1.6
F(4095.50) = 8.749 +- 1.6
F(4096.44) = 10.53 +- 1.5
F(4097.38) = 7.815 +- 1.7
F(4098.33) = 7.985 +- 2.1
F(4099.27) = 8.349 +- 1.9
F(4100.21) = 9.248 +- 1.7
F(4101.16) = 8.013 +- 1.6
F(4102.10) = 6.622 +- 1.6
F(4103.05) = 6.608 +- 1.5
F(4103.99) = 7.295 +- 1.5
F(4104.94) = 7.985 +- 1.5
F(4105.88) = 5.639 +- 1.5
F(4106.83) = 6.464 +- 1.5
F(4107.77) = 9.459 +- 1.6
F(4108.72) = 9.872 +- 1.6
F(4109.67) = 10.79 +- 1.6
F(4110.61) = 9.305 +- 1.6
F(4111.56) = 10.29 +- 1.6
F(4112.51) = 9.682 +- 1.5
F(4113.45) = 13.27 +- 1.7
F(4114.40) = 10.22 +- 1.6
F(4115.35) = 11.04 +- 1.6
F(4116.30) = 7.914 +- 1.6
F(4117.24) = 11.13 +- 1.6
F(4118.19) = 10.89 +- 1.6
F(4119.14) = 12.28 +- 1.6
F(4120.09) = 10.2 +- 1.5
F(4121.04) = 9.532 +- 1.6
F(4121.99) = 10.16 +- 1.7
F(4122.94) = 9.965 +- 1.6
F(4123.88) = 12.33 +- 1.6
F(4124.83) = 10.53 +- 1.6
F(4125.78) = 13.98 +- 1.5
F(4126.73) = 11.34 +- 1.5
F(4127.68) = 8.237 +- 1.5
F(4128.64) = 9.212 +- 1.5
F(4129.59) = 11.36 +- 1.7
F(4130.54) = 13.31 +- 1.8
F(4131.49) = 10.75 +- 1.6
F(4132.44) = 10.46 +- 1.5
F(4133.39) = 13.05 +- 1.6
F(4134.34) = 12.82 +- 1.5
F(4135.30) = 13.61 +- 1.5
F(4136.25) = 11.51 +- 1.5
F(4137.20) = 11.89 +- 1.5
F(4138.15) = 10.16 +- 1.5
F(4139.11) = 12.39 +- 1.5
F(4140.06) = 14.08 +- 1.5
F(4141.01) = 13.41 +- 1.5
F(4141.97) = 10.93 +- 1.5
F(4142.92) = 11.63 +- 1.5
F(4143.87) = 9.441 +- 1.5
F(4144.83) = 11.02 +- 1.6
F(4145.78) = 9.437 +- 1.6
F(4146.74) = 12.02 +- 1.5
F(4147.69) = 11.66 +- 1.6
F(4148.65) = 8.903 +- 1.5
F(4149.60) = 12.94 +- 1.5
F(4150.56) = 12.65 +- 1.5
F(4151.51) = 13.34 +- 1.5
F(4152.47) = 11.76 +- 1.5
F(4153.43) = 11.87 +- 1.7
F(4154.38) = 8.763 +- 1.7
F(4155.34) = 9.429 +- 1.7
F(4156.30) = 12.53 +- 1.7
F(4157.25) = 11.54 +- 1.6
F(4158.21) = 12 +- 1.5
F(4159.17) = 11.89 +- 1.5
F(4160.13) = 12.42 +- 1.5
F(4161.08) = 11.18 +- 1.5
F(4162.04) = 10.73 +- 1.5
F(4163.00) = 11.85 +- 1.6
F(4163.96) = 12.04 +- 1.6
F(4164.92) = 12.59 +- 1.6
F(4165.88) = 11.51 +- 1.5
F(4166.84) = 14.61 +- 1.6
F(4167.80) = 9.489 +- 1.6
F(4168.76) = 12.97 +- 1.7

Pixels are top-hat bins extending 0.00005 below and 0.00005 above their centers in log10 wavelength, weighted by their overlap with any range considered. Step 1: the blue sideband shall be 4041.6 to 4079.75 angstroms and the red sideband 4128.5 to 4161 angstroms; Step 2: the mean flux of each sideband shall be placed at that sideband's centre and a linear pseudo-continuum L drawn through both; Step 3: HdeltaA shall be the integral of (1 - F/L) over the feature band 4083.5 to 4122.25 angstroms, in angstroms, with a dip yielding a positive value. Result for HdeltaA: 6.4 angstroms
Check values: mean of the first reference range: 11.4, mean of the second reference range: 11.6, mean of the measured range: 9.61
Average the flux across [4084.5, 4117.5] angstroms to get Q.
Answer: 9.39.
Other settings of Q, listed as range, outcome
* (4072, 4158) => 10.5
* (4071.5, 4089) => 10.8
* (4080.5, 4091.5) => 10.5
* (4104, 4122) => 9.72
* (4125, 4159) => 11.5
